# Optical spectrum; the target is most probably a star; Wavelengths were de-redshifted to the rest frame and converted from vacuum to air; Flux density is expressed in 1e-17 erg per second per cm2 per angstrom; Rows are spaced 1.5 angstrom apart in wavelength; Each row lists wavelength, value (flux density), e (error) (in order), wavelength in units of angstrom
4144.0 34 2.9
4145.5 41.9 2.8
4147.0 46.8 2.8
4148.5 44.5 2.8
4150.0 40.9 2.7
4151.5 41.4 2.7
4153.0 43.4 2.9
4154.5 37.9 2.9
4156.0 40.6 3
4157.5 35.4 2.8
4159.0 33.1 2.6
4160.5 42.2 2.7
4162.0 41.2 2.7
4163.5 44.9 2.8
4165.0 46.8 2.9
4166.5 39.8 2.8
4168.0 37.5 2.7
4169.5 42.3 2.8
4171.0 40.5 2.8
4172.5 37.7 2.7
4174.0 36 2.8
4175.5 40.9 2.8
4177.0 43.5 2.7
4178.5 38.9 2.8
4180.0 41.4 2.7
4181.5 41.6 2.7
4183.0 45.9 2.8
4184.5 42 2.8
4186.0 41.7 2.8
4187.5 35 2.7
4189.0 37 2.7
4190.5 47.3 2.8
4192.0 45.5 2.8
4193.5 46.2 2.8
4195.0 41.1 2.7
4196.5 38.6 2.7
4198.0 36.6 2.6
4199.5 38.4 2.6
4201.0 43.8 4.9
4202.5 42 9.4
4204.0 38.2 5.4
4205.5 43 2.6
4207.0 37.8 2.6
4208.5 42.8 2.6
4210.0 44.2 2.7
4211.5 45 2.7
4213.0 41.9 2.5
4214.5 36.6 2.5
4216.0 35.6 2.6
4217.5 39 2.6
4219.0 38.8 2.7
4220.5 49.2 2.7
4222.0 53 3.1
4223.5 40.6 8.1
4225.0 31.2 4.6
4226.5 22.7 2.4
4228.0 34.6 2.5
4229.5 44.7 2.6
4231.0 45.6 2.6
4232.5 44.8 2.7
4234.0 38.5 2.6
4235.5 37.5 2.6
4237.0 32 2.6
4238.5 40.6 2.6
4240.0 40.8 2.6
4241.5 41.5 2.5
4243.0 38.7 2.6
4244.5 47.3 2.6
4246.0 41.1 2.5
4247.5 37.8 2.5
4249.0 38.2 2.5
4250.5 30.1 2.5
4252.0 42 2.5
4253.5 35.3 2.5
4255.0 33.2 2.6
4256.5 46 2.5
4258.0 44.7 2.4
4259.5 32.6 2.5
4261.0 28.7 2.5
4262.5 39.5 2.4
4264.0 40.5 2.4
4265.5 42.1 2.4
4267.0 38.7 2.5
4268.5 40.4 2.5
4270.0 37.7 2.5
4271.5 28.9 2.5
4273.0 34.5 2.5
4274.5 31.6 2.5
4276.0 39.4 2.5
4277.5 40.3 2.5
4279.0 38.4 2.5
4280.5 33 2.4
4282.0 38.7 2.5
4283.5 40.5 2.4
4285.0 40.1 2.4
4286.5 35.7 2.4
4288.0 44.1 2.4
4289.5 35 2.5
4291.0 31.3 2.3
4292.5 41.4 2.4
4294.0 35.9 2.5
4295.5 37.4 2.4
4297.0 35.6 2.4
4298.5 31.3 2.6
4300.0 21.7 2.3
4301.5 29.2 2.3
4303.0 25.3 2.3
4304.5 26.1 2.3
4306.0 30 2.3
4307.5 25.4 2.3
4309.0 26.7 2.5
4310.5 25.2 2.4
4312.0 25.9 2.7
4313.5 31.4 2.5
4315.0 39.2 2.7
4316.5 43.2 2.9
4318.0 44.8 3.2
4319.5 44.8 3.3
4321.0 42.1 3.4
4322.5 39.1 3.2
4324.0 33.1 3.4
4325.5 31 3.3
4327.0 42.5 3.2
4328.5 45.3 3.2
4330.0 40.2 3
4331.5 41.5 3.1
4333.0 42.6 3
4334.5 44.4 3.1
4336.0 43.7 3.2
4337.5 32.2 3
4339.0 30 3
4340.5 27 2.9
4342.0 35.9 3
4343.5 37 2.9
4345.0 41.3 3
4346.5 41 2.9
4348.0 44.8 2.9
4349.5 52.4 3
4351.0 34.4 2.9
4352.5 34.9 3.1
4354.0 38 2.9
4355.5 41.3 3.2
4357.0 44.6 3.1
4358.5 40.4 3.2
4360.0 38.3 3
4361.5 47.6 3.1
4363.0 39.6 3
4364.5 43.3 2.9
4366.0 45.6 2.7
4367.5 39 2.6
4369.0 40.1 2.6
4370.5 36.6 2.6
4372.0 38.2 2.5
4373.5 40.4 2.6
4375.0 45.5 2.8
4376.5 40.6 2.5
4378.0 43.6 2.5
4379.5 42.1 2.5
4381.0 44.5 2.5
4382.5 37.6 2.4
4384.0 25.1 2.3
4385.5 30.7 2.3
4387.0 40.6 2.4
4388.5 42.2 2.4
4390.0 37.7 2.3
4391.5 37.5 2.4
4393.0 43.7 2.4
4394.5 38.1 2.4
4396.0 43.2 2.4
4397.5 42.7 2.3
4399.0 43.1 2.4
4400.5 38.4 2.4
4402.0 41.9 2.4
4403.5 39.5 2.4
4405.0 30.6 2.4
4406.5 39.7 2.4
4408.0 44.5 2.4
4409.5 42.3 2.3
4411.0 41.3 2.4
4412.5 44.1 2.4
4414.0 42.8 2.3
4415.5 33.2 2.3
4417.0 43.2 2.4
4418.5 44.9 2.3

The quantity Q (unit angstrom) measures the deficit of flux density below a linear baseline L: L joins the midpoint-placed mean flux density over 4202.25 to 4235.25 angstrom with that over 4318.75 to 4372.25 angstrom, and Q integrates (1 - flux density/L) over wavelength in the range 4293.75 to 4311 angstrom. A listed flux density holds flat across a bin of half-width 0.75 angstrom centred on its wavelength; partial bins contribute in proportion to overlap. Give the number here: 4.75 angstrom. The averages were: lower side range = 40.4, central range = 29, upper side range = 39.8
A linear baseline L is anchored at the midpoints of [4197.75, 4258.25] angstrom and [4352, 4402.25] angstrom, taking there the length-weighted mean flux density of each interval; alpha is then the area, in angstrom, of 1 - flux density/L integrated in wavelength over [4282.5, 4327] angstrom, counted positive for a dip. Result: 6.3 angstrom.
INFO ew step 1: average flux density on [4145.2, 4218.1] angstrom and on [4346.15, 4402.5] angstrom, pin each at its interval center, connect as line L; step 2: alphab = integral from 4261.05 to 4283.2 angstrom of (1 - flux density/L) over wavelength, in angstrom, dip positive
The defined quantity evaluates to 1.92 angstrom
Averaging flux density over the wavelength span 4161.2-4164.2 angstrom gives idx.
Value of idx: 43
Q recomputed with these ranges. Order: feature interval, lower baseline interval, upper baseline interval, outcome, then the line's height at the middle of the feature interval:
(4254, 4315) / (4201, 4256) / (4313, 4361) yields 7.6 angstrom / 39.6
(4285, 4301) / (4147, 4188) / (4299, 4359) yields 1.0 angstrom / 37.4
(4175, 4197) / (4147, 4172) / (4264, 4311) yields -1.3 angstrom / 39.6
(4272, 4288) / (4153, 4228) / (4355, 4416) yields 1.2 angstrom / 40.4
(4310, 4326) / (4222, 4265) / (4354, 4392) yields 1.1 angstrom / 39.4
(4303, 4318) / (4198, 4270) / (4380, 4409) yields 3.2 angstrom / 39.3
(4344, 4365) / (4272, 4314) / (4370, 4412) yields -2.3 angstrom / 37.3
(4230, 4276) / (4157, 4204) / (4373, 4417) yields 2.4 angstrom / 40.5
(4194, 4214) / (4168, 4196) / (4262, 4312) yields -0.6 angstrom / 39.8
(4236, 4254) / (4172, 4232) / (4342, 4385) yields 0.8 angstrom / 40.6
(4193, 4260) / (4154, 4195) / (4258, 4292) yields -1.6 angstrom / 38.9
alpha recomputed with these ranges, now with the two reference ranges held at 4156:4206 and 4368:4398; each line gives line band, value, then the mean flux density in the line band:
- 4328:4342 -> 0.5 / 38.3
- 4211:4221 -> 0.0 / 40.6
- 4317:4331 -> -0.2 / 40.4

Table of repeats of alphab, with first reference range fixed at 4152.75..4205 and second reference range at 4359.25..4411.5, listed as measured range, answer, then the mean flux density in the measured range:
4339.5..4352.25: 0.4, 38.9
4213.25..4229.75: 0.8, 38.6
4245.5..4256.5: 0.9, 37.3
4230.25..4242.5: 0.1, 40.1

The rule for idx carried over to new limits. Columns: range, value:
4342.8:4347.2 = 39.8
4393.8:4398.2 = 41.4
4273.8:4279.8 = 37.4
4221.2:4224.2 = 46.9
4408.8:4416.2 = 40.8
